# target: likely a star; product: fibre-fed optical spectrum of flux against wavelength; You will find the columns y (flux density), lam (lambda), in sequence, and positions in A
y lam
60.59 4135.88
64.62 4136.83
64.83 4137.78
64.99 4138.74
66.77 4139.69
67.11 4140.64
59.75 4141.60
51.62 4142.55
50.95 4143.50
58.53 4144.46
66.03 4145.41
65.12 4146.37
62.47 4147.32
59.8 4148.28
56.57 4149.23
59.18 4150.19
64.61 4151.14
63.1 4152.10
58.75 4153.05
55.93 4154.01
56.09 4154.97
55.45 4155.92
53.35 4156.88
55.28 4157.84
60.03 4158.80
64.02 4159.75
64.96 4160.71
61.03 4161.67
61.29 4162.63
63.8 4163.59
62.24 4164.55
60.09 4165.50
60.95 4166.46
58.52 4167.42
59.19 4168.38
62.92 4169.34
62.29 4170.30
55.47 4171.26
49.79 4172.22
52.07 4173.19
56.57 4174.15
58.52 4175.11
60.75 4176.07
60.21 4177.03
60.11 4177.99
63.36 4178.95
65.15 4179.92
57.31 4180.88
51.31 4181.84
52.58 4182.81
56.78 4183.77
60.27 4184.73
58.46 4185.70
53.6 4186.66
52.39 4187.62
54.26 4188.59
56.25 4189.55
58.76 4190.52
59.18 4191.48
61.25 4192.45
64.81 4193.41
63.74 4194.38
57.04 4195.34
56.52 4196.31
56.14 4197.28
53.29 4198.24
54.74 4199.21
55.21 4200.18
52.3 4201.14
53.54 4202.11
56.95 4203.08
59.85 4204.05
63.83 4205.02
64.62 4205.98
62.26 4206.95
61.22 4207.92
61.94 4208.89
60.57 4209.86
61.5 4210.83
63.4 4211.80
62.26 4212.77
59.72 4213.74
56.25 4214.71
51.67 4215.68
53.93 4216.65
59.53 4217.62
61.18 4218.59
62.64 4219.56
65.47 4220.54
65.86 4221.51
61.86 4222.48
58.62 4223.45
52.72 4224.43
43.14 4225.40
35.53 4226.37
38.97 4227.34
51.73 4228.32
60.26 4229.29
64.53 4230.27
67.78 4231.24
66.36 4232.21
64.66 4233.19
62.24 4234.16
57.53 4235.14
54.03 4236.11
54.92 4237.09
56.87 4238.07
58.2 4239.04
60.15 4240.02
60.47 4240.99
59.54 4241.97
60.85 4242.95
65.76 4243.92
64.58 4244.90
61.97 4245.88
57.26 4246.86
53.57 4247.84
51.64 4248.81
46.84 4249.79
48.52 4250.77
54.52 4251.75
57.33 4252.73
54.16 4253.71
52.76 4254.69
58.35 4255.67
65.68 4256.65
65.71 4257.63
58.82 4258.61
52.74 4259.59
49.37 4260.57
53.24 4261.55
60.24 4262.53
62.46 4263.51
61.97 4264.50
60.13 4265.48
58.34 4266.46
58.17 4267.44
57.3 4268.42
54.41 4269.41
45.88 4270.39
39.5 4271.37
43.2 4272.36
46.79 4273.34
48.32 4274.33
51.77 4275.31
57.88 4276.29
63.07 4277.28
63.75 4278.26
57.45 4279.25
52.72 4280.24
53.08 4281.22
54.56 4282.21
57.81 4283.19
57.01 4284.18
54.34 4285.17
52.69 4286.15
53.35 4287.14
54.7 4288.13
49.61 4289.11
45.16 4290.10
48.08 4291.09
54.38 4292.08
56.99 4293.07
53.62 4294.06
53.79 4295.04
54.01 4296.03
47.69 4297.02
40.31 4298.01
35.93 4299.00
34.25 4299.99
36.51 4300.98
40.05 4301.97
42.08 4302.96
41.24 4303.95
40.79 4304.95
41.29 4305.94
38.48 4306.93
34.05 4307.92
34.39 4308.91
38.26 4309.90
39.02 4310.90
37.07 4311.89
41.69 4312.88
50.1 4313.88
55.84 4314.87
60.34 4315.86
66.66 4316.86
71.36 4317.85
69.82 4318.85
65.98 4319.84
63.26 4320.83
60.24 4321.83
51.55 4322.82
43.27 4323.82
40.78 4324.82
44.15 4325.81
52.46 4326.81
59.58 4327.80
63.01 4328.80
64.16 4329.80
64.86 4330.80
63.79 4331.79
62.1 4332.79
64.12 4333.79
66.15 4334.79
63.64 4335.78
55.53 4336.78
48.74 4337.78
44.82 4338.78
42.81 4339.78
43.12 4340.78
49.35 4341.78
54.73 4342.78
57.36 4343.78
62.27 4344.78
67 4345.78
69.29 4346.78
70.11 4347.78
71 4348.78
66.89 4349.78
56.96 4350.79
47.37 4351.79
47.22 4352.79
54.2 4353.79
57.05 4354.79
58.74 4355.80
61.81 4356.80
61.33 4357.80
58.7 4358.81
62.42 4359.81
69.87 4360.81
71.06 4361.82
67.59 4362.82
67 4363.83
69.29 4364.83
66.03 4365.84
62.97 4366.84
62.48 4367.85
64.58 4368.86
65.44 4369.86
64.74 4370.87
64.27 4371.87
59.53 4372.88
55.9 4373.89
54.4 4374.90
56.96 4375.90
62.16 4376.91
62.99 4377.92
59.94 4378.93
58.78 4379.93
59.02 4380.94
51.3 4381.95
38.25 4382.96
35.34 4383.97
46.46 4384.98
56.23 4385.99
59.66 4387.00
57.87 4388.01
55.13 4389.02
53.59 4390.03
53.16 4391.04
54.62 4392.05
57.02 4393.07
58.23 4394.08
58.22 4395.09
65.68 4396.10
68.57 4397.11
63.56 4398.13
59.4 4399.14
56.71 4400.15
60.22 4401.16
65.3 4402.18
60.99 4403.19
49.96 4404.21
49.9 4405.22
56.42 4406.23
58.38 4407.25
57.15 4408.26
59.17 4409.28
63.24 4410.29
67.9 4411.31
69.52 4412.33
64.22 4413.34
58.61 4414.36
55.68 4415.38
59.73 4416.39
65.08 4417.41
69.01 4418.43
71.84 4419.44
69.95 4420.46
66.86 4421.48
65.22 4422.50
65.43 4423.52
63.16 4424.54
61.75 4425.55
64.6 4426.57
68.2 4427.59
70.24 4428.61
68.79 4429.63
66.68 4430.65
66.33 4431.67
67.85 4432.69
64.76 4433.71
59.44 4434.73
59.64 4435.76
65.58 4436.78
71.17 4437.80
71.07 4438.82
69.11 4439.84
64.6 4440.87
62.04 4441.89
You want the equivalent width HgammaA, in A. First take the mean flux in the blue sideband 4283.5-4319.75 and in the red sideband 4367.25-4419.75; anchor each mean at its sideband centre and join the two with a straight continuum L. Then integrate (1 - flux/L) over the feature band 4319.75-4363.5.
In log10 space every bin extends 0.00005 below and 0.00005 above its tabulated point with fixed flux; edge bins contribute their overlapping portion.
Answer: -4.6 A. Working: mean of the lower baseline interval 48.2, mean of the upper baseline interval 58.9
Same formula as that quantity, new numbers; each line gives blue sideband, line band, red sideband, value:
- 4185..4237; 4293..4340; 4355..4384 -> 7.1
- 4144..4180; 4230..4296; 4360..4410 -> 3.7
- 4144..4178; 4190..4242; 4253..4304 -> -1.9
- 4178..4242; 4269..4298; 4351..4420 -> 3.1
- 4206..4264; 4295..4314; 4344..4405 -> 5.9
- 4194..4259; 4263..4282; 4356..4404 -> 1.3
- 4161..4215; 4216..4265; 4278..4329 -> -2.5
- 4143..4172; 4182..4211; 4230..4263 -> 0.5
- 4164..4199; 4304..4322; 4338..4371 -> 2.9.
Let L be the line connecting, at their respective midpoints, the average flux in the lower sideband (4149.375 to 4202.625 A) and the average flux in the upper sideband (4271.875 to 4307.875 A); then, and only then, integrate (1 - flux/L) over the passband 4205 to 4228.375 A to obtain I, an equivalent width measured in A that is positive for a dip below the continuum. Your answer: -1.1 A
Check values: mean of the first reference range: 58.3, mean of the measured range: 57.6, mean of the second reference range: 49.2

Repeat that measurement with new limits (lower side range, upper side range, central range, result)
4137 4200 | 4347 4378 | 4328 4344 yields 1.25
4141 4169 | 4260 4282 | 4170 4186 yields 0.27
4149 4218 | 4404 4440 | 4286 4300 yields 2.68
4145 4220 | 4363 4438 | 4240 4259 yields 0.54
